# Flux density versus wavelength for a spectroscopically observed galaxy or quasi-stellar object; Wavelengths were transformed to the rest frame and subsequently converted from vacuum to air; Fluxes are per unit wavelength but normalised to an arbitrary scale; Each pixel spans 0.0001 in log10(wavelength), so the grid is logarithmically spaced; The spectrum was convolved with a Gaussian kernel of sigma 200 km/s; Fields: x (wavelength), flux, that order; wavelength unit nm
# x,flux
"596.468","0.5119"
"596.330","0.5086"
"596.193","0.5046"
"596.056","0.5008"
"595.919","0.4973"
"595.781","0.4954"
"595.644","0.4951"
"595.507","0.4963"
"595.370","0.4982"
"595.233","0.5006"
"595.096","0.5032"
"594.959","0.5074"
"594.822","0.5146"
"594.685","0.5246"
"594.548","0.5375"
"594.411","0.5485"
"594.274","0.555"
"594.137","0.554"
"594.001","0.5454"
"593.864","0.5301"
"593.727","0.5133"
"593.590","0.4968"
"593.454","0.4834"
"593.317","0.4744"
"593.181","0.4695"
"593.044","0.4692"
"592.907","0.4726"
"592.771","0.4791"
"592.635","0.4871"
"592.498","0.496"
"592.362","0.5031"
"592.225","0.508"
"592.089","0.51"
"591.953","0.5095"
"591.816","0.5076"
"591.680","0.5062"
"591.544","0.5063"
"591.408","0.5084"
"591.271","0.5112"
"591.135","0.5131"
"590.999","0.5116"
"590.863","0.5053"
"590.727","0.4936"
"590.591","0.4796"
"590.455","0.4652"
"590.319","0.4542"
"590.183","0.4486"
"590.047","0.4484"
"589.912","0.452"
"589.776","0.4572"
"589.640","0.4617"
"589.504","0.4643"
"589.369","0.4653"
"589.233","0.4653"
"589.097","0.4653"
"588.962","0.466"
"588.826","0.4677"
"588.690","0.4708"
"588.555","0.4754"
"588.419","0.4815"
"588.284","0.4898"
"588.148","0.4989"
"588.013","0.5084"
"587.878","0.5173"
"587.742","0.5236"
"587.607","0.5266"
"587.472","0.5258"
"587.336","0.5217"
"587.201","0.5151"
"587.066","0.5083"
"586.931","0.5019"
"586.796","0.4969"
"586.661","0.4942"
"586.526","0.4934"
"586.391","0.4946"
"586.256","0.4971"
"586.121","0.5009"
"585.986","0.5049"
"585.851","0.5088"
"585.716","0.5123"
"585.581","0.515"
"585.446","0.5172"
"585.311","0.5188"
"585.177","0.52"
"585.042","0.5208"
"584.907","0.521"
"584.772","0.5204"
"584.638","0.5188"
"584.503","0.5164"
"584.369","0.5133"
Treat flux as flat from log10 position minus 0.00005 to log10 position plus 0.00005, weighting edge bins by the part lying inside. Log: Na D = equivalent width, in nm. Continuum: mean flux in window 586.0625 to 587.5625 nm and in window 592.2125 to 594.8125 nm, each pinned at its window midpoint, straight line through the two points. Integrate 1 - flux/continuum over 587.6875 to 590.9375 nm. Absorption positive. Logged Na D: 0.19 nm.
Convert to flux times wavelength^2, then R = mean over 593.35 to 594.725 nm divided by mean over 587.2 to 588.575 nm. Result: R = 1.1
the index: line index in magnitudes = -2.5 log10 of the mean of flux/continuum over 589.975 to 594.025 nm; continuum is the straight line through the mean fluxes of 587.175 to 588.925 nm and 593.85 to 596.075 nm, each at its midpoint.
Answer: 0.04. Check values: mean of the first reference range 0.501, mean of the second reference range 0.518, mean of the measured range 0.493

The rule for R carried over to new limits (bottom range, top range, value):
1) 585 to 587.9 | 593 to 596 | 1.03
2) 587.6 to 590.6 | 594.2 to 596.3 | 1.10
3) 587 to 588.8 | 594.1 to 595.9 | 1.05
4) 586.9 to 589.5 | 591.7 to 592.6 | 1.04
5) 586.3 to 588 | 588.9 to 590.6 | 0.91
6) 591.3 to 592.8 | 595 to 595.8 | 1.00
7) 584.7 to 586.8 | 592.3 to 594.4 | 1.02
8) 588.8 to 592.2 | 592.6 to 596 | 1.06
